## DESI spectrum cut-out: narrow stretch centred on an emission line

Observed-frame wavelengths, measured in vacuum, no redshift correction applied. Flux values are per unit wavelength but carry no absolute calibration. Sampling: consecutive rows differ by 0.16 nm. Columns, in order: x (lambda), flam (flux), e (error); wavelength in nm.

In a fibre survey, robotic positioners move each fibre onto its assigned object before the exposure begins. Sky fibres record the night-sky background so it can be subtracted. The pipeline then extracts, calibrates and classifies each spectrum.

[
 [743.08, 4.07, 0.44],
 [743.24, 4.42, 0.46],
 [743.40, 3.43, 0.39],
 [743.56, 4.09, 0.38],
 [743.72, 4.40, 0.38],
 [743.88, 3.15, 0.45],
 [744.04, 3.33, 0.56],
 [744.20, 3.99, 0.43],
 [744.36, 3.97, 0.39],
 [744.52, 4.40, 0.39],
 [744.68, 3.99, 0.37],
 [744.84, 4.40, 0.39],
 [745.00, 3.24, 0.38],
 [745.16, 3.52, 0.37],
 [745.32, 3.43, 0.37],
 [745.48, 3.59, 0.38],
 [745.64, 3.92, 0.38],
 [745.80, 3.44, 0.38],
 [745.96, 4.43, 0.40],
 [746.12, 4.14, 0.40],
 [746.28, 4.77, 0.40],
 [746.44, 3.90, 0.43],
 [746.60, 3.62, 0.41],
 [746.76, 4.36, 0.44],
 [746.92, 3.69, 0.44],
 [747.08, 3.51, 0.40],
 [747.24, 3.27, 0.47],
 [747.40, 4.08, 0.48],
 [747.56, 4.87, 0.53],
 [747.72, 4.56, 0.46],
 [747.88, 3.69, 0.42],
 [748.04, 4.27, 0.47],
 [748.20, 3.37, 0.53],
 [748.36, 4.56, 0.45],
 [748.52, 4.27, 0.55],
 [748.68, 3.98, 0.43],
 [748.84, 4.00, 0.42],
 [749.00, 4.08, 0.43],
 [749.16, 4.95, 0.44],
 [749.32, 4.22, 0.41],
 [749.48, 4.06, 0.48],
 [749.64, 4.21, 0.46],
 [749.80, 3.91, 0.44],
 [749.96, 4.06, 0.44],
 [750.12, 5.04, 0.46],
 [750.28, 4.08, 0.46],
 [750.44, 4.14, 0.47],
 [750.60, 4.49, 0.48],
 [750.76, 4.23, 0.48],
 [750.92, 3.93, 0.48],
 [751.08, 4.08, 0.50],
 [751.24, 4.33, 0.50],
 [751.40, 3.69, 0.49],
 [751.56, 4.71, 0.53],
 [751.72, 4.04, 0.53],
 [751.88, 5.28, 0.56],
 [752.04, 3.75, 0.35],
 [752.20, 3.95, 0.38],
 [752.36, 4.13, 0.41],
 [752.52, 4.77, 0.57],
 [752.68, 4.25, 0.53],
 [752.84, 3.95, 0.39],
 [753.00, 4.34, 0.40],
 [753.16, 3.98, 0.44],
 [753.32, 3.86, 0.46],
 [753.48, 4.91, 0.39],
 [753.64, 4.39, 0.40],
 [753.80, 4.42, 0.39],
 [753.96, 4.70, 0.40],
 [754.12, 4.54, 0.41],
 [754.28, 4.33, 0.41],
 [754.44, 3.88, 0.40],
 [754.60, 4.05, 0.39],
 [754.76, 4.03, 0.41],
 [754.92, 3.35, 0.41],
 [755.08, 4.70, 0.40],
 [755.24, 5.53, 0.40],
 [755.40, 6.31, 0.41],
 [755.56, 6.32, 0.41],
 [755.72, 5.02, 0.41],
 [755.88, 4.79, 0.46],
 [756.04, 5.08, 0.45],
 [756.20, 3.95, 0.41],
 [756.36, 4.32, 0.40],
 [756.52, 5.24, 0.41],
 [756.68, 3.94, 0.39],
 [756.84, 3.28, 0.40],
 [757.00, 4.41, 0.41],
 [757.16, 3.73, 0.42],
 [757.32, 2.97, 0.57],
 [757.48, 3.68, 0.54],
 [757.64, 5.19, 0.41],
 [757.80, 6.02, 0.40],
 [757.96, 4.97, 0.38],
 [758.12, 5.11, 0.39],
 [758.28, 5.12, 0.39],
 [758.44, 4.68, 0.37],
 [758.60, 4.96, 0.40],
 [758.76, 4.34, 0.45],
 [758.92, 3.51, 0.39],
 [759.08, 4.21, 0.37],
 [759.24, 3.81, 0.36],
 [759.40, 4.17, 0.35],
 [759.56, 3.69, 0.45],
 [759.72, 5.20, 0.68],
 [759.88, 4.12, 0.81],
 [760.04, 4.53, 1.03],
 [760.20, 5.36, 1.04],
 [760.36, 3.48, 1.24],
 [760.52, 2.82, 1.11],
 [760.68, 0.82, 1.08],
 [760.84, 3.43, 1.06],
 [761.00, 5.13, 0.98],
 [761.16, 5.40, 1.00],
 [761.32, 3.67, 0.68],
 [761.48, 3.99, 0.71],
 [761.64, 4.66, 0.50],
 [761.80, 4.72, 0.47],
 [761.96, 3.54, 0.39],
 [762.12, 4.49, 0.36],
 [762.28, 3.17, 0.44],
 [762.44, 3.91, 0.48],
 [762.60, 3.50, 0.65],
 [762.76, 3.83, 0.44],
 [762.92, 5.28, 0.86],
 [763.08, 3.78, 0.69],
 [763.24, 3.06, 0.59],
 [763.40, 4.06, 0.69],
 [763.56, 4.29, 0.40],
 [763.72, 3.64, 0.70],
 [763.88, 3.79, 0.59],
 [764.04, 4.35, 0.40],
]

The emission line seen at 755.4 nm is H-alpha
